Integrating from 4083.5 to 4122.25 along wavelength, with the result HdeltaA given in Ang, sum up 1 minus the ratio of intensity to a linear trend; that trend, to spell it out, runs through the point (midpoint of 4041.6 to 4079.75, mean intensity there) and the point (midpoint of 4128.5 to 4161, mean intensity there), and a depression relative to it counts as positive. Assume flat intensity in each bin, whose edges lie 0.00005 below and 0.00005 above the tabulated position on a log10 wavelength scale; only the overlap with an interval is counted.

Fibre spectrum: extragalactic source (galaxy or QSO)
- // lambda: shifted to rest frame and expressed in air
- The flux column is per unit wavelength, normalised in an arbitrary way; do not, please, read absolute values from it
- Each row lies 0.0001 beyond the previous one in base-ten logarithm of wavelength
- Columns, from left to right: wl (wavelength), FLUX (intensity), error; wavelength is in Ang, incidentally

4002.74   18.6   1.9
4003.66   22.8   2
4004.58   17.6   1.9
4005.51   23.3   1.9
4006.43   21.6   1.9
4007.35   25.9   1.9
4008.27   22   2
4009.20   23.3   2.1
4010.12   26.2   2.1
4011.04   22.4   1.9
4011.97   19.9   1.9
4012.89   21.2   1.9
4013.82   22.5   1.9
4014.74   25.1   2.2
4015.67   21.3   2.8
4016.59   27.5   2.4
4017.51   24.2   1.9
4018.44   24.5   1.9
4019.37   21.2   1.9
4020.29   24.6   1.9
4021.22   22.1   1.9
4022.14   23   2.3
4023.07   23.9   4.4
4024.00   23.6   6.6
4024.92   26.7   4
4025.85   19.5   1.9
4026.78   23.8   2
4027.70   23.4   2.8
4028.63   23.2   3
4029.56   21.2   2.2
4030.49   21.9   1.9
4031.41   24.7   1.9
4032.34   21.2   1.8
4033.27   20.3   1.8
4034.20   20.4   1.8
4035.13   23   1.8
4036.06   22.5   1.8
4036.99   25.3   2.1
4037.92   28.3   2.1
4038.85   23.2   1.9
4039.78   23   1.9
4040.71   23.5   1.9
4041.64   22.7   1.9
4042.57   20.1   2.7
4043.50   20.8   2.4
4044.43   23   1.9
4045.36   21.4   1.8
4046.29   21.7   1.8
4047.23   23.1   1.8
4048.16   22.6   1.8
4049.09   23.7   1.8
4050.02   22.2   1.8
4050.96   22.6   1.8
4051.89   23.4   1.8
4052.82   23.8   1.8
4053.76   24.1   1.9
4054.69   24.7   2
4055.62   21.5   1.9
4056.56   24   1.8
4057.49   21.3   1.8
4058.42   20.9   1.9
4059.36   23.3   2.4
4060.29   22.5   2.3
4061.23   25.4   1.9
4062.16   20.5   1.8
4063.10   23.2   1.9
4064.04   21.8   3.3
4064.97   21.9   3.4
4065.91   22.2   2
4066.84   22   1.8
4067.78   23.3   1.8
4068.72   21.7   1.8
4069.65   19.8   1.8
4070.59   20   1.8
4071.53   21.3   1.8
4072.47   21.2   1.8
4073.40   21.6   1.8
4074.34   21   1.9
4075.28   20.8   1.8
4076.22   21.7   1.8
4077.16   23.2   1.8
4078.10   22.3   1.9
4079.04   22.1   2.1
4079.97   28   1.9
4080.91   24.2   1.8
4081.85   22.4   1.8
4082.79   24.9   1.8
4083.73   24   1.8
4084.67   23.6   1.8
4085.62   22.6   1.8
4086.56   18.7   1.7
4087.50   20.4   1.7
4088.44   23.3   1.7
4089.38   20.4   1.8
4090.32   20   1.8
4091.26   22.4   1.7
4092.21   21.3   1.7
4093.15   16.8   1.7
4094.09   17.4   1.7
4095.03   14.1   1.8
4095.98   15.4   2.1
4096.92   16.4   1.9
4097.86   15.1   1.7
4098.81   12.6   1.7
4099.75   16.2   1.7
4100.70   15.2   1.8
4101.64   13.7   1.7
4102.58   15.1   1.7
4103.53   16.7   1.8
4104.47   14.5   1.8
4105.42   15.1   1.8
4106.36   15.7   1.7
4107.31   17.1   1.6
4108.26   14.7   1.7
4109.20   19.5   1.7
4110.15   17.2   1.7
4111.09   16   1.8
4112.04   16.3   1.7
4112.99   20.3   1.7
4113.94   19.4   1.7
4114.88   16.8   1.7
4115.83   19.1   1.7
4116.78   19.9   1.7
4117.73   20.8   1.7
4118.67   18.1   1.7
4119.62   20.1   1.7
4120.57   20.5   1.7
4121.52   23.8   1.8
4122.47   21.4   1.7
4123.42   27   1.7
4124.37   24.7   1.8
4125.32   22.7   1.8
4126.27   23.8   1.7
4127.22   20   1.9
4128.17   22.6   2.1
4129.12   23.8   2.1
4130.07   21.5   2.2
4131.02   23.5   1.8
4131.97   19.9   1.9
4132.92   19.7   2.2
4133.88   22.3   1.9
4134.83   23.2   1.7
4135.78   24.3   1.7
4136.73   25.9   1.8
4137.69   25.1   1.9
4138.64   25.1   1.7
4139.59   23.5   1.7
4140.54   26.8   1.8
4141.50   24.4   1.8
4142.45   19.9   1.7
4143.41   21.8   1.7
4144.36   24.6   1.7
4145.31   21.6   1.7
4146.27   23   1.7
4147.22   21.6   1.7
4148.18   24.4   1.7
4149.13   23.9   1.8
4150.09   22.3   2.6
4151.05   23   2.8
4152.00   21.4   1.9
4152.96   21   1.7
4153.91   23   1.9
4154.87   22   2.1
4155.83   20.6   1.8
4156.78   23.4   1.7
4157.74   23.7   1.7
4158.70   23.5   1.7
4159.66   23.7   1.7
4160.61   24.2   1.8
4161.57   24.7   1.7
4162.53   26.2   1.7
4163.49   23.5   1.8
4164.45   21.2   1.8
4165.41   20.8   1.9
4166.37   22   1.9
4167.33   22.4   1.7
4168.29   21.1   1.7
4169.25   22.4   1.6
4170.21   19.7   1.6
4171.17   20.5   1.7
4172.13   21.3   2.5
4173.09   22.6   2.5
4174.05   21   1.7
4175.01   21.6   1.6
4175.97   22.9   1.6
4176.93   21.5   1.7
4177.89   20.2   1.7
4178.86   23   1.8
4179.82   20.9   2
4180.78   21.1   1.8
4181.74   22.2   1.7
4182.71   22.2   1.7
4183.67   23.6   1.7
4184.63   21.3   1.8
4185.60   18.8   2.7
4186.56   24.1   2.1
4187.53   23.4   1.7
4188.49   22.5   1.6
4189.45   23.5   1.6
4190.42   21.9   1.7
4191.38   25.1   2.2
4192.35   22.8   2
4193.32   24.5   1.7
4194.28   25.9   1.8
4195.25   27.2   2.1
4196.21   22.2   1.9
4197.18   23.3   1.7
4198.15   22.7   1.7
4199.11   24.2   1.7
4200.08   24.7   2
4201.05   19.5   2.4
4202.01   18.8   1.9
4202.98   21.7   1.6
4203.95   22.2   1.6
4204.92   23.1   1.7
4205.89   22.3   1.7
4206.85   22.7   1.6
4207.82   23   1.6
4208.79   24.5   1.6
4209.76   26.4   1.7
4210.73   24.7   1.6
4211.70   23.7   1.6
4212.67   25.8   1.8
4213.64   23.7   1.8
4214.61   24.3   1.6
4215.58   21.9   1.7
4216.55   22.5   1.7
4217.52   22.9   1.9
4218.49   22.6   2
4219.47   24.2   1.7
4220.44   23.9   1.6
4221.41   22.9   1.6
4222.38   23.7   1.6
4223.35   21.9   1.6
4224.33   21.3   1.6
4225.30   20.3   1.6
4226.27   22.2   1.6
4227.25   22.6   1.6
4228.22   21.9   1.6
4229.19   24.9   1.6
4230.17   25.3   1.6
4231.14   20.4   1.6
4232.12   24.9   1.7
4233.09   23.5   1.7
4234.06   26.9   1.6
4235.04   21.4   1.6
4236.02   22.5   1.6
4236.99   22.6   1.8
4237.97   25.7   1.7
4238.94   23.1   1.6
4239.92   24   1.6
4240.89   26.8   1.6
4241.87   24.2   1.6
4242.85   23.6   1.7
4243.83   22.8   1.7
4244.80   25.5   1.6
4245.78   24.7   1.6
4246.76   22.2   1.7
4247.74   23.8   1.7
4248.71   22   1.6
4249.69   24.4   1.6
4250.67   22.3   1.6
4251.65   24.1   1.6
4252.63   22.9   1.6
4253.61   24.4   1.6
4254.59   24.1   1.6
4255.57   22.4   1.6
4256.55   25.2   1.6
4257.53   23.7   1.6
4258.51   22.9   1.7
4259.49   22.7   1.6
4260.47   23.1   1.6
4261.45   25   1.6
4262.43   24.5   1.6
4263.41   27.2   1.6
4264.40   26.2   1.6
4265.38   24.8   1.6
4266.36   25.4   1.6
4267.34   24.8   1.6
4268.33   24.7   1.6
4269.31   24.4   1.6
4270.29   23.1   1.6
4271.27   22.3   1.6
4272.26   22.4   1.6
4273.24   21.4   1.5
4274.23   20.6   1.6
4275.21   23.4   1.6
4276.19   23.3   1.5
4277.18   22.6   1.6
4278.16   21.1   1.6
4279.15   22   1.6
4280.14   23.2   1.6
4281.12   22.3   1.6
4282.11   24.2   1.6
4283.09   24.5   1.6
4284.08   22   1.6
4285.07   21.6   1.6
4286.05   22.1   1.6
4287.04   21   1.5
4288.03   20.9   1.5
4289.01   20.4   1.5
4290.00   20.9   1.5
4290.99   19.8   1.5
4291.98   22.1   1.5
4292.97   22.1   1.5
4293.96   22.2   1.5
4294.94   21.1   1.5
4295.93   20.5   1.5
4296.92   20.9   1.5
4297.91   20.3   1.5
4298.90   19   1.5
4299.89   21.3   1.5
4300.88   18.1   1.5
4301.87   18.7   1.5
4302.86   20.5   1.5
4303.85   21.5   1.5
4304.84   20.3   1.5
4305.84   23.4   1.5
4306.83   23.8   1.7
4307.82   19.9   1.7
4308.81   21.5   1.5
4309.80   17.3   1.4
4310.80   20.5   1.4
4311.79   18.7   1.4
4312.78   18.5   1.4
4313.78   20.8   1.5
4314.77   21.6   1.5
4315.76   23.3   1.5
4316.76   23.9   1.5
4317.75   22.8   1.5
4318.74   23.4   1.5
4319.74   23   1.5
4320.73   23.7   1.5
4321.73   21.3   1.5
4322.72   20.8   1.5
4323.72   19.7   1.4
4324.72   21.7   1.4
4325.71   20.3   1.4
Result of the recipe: 7.6 Ang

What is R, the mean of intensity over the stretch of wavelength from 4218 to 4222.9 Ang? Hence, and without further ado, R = 23.5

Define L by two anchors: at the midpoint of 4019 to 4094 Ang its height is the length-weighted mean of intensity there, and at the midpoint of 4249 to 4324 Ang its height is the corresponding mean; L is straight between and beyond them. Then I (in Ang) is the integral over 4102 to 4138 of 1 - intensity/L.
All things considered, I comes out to 3.55 Ang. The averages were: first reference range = 22.4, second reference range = 22.2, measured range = 20.2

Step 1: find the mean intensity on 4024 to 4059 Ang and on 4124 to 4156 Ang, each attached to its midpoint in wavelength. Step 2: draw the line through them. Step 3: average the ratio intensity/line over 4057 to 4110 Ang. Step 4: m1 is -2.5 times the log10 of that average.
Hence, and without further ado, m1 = 0.142 mag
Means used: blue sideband 22.8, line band 20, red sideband 22.9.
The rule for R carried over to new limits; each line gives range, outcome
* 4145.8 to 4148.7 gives 23.1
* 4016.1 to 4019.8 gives 24.4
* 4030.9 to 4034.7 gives 21.7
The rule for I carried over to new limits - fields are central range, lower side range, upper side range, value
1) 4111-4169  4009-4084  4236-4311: 1.10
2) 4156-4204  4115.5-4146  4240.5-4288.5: 0.72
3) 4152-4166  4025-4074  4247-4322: -0.31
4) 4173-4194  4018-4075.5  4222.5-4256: 0.75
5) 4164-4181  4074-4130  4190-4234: 0.40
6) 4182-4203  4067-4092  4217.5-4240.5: -0.01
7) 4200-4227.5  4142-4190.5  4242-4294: -0.23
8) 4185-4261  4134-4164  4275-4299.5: -2.90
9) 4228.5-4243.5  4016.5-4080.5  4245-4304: -0.88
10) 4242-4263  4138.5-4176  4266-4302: -1.48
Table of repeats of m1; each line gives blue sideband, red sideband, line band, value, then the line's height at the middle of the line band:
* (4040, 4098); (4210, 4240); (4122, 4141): -0.046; 22.4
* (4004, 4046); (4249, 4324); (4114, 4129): 0.060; 22.6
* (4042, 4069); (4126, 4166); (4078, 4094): 0.028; 22.7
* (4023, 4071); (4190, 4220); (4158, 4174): 0.035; 23.2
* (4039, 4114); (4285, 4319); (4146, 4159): -0.096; 20.7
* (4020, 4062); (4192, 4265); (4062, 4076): 0.072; 23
